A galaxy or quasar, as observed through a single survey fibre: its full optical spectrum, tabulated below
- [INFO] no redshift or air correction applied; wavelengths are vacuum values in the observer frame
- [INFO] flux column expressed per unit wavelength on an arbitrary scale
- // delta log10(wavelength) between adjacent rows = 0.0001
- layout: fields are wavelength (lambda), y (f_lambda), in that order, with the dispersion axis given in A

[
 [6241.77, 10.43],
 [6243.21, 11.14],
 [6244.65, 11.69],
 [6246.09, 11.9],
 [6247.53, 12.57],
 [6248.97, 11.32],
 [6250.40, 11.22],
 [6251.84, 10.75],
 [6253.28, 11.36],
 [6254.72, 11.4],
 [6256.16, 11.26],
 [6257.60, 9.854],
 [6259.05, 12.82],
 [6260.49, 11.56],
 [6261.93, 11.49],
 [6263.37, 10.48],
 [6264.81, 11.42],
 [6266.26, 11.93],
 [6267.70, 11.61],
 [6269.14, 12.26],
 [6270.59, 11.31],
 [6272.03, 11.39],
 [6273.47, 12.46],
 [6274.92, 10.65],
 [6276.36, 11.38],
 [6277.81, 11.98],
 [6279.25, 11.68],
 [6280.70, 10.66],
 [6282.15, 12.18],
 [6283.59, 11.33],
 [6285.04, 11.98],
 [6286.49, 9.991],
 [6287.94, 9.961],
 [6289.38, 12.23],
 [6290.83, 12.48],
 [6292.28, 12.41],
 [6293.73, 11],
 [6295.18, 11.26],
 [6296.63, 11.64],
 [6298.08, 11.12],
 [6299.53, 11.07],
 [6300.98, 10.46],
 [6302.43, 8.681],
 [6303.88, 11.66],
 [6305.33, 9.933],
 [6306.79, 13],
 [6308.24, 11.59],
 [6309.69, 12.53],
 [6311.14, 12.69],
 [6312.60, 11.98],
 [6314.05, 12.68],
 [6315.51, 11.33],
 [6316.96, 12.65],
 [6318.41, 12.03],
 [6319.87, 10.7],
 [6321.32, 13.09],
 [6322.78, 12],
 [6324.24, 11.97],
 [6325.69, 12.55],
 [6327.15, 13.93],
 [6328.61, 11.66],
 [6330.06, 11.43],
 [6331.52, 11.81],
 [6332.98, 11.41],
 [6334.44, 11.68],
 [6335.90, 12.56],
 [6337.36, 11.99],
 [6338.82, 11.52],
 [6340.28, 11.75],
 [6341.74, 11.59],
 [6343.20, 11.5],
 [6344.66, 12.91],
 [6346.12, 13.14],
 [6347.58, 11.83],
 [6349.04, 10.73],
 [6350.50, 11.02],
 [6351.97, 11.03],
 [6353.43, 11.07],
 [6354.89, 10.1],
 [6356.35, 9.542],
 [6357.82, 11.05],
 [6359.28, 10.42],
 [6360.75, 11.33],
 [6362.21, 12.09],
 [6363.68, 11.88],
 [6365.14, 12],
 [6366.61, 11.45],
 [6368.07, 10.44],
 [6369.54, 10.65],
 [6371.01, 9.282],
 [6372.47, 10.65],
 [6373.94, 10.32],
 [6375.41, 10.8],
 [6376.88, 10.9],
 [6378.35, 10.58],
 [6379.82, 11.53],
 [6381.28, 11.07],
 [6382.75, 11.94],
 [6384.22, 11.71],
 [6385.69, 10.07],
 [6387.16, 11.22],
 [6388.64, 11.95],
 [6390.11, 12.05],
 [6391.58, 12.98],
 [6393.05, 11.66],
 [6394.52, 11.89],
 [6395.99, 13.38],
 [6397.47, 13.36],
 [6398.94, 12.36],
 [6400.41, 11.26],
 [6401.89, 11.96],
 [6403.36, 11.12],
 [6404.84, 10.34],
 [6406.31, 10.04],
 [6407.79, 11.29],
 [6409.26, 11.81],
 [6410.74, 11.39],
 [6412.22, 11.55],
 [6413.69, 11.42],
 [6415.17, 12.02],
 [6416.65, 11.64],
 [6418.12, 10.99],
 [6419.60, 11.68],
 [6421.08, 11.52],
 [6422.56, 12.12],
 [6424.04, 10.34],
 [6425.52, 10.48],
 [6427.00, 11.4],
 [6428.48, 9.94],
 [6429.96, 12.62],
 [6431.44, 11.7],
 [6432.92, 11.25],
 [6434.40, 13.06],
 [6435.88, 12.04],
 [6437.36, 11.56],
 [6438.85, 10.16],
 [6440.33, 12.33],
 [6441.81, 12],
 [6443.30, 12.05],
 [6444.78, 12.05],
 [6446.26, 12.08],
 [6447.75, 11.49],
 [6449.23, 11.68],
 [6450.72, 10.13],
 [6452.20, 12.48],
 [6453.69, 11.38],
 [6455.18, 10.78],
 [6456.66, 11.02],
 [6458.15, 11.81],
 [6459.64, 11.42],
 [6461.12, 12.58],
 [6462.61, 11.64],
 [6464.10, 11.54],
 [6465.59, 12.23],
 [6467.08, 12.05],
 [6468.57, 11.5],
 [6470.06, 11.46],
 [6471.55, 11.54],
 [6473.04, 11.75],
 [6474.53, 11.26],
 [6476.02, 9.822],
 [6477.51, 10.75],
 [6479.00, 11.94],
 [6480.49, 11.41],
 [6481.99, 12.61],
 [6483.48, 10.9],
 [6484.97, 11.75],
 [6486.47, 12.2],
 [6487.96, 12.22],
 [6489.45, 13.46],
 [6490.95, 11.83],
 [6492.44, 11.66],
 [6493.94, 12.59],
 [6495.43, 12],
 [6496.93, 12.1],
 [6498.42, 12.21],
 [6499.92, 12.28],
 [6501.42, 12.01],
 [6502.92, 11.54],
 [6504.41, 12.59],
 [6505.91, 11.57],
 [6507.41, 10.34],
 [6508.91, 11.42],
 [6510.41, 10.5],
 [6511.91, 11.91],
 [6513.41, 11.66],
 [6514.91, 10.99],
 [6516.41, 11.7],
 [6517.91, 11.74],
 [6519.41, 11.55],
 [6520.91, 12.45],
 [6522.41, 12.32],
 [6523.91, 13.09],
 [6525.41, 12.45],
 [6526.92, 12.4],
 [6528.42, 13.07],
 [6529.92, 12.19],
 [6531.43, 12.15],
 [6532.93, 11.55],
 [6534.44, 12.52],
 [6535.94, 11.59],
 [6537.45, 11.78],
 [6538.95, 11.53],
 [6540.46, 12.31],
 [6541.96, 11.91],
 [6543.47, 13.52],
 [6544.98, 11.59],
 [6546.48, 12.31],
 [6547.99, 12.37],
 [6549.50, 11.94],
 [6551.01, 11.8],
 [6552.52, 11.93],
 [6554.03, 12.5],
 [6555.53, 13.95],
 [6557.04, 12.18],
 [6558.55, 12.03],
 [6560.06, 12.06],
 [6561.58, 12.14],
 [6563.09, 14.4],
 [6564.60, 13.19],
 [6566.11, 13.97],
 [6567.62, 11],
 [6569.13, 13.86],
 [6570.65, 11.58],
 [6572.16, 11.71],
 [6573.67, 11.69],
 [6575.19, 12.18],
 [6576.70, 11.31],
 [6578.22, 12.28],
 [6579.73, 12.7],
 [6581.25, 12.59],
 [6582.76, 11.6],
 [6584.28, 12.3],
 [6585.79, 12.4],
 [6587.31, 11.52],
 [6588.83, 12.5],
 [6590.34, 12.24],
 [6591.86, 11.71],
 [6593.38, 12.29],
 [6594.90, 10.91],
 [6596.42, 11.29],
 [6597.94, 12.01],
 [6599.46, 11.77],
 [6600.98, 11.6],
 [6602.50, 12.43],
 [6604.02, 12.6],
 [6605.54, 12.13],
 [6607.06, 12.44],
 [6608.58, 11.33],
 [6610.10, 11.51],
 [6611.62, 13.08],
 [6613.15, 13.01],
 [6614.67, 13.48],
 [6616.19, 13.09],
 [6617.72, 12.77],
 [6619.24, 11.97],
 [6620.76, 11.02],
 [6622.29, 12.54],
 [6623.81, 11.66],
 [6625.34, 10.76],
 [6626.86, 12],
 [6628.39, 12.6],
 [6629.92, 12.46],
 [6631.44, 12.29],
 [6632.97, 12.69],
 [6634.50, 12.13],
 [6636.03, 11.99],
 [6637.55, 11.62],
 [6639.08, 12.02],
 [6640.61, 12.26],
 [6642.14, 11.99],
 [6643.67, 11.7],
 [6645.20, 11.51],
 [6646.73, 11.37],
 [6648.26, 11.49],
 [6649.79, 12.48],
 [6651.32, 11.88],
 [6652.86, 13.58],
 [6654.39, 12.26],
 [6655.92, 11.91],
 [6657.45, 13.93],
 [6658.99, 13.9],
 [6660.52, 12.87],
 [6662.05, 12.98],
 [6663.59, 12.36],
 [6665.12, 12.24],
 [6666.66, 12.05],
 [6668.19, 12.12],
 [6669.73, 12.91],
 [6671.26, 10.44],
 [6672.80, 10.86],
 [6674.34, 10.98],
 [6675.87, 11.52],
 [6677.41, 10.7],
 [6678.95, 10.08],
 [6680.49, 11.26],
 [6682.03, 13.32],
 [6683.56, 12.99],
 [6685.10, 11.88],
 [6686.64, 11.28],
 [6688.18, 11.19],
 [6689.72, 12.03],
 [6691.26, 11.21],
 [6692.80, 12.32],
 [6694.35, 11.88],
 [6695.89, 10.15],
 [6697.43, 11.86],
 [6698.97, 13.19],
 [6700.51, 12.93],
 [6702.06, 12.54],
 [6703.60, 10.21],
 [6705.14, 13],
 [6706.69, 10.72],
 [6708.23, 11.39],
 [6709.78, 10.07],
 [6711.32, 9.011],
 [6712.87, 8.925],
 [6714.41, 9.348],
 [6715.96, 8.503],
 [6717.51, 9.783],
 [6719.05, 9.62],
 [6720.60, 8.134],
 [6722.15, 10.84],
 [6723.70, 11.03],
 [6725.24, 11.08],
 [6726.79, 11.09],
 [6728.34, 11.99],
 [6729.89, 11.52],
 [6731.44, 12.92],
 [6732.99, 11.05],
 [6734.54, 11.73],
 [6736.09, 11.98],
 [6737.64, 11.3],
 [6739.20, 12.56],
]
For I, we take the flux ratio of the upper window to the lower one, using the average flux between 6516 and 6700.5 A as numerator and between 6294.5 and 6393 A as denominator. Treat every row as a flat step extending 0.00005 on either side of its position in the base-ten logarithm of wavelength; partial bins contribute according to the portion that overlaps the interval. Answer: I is 1.06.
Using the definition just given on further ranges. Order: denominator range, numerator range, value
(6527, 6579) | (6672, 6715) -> 0.92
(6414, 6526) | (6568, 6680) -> 1.03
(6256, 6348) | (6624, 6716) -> 1.01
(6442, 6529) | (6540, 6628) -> 1.04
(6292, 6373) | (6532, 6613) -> 1.06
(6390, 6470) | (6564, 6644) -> 1.04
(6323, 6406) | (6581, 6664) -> 1.06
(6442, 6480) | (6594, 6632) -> 1.05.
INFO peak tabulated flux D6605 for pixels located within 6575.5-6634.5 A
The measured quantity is 13.48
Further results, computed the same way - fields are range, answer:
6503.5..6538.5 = 13.09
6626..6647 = 12.69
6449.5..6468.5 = 12.58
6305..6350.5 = 13.93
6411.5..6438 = 13.06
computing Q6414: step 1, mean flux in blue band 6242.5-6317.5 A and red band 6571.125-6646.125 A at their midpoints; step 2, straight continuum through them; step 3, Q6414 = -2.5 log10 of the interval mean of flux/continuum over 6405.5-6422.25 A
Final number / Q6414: 0.03 mag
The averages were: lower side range 11.5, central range 11.4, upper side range 12.1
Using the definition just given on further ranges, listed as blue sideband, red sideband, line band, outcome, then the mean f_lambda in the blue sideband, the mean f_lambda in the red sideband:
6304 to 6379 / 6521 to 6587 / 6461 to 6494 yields 0.03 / 11.5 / 12.3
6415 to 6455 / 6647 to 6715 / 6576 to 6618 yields -0.05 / 11.5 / 11.7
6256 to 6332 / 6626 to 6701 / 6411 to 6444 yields 0.02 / 11.6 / 12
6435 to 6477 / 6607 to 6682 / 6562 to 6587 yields -0.05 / 11.6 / 12.1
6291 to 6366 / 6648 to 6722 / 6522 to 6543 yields -0.06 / 11.6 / 11.5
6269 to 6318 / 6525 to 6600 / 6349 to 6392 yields 0.06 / 11.5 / 12.2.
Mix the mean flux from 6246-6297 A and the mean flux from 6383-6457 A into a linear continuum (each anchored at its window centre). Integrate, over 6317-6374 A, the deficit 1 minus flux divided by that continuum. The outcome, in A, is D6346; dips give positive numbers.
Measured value 0.04 A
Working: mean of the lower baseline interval 11.5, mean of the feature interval 11.5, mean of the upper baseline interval 11.6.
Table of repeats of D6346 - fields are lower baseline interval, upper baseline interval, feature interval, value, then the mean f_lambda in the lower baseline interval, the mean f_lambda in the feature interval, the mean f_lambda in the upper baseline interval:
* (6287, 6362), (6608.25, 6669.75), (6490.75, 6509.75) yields 0.21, 11.6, 11.9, 12.3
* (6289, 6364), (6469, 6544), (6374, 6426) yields 1.11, 11.6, 11.5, 11.9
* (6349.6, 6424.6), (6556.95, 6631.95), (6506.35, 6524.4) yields 0.37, 11.3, 11.6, 12.2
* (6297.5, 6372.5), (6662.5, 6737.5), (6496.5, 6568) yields -4.73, 11.5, 12.1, 11.3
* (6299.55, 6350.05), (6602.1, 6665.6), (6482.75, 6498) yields 0.01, 11.8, 12.1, 12.3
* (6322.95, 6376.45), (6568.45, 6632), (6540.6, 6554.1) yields -0.25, 11.4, 12.2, 12.1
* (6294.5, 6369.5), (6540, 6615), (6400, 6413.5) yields 0.67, 11.6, 11.2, 12.3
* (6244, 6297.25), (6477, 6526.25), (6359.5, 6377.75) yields 1.07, 11.5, 11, 11.9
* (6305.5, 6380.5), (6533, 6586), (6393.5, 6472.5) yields 1.75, 11.6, 11.6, 12.3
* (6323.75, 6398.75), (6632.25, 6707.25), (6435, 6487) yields 0.38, 11.5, 11.6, 12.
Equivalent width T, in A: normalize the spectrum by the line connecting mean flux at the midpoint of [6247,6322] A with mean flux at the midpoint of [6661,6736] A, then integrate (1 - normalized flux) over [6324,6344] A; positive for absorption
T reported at -0.8 A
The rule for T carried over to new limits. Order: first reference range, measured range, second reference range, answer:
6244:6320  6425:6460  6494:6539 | 0.7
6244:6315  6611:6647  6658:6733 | -2.5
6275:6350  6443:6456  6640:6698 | 0.3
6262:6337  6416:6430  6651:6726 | 0.5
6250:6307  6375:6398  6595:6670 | -0.2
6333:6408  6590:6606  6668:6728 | -1.0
